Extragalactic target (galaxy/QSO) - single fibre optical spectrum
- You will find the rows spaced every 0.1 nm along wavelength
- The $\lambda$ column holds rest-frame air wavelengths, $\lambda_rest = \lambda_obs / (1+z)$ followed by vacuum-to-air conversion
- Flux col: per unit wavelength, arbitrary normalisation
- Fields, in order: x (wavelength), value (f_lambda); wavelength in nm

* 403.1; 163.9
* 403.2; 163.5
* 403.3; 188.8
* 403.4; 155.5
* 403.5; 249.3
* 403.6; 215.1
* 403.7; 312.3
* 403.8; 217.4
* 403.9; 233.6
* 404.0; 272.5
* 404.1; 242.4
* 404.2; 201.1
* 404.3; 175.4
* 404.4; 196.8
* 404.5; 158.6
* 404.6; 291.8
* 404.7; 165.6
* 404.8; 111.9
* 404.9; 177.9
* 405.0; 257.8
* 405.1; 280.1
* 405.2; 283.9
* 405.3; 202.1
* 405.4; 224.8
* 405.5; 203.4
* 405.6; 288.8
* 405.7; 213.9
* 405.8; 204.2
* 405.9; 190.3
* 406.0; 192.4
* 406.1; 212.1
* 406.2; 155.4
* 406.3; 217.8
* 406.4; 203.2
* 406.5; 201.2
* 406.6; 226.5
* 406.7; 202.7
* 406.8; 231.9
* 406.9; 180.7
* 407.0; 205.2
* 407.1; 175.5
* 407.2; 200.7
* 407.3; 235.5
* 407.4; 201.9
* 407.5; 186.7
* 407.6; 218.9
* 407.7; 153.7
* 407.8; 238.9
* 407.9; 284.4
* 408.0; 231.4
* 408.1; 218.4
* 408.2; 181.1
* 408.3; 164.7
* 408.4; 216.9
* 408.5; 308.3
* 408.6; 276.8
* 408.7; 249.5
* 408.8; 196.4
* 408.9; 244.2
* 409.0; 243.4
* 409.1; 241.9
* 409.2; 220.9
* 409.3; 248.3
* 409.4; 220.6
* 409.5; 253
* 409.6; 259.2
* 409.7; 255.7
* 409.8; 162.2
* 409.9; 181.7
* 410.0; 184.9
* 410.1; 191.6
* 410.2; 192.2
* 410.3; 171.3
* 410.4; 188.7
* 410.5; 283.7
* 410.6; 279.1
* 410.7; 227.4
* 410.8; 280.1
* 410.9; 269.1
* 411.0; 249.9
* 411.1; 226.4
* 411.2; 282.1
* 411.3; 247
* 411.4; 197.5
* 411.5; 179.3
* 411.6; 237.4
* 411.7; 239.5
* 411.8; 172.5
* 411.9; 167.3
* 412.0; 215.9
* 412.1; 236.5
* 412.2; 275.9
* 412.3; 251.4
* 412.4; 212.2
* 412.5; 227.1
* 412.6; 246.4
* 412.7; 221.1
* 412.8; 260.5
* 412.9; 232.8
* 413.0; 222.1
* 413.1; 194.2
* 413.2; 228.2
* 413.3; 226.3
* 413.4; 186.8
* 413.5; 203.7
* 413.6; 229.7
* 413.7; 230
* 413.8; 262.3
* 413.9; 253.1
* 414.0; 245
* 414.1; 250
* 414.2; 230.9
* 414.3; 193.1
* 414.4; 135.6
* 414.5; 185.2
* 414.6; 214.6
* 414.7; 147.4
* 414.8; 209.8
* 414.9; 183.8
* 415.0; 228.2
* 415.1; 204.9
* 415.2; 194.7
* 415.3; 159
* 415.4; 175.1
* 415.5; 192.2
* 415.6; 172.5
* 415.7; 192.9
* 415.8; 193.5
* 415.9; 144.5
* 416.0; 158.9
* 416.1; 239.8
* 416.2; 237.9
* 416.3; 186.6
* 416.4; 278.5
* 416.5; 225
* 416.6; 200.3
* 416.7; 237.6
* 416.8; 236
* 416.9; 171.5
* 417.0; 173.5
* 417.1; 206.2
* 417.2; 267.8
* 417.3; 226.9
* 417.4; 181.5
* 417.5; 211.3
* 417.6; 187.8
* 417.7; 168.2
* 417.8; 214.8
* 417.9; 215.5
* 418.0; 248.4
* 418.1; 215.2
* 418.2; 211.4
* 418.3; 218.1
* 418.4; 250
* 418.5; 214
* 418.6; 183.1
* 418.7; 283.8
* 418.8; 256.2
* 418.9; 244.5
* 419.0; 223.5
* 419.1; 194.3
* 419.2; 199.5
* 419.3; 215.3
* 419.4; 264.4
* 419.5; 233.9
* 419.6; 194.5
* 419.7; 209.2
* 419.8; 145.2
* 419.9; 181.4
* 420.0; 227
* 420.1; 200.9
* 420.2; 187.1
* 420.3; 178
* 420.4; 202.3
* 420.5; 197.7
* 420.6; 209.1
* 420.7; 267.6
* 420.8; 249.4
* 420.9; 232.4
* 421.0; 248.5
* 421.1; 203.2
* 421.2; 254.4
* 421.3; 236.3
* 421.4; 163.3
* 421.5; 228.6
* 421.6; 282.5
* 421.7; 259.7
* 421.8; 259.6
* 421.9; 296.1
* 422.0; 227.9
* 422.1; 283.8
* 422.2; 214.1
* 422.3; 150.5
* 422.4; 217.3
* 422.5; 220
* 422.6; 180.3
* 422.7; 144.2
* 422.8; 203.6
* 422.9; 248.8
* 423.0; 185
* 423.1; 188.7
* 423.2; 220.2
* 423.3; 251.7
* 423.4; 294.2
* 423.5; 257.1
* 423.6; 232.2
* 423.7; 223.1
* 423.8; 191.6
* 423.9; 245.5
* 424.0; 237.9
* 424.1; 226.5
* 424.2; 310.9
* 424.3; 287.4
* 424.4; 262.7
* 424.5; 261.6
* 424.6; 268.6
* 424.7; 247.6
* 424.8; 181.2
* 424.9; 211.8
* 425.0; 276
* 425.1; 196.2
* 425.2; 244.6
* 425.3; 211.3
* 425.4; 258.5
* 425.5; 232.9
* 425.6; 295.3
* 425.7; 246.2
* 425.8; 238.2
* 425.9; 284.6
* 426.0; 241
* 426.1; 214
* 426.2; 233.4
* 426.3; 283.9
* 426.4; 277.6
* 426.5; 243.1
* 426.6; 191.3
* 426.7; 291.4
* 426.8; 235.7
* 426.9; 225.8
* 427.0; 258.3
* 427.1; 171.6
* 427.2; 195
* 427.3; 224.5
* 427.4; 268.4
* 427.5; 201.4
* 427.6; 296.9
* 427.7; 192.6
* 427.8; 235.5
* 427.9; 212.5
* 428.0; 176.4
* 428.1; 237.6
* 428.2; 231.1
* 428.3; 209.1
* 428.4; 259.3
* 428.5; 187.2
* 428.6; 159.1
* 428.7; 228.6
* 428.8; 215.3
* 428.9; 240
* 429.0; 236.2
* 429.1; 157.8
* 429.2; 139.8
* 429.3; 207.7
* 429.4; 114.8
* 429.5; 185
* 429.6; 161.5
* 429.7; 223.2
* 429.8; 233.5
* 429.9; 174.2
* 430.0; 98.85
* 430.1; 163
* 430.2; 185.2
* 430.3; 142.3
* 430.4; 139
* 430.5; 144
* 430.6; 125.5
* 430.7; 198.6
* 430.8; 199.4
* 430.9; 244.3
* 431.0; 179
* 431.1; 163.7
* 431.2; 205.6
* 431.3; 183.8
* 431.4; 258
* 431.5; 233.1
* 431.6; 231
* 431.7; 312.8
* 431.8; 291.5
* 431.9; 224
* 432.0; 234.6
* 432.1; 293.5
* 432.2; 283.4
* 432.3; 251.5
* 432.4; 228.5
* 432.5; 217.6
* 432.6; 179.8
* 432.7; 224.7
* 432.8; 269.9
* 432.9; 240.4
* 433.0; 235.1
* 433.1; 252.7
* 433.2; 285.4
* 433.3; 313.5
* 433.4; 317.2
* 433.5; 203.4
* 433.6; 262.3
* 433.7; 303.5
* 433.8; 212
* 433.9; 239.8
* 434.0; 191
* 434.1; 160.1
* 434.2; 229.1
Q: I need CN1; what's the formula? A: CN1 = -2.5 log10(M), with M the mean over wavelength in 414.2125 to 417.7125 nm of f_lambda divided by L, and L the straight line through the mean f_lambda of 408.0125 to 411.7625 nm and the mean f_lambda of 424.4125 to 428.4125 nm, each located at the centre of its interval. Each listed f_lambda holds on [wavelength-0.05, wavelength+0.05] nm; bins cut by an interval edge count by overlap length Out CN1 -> 0.17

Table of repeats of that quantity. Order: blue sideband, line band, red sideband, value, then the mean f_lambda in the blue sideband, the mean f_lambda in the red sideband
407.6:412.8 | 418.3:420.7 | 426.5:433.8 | 0.046 mag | 228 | 218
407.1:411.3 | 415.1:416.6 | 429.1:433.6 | 0.134 mag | 227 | 213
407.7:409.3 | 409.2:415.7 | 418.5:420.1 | 0.041 mag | 232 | 216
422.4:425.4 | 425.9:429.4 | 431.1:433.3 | 0.071 mag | 232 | 244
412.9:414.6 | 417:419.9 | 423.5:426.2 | 0.062 mag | 218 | 243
